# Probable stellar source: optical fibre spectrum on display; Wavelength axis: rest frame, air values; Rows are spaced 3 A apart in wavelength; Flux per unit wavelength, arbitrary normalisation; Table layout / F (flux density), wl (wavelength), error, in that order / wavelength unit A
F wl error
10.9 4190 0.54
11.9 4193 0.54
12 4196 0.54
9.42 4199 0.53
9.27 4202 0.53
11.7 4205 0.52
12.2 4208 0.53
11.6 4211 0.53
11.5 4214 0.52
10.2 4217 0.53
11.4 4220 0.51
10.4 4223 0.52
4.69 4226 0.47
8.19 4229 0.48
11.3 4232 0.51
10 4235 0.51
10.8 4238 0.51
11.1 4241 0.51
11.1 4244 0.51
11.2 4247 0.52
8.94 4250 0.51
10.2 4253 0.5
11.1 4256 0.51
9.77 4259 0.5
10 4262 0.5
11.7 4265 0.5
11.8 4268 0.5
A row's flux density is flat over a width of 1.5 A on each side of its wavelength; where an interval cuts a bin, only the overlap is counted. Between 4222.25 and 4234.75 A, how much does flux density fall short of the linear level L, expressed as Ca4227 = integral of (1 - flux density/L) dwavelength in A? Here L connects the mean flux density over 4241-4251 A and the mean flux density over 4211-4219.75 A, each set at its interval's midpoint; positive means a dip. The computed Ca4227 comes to 2.5 A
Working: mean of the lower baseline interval 11.1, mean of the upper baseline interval 10.6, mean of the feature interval 8.68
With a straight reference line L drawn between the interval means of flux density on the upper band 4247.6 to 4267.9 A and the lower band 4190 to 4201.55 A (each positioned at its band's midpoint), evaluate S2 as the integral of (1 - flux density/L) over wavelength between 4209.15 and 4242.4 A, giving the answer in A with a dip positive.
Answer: 1.7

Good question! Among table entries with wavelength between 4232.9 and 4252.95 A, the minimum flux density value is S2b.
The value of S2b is 8.94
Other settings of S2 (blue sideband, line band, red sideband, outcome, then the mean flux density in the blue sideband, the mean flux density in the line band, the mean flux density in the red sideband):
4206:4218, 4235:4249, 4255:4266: 0.1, 11.4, 10.9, 10.6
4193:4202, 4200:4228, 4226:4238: -0.6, 10.7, 10.3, 9.31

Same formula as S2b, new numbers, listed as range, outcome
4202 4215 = 9.27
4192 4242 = 4.69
